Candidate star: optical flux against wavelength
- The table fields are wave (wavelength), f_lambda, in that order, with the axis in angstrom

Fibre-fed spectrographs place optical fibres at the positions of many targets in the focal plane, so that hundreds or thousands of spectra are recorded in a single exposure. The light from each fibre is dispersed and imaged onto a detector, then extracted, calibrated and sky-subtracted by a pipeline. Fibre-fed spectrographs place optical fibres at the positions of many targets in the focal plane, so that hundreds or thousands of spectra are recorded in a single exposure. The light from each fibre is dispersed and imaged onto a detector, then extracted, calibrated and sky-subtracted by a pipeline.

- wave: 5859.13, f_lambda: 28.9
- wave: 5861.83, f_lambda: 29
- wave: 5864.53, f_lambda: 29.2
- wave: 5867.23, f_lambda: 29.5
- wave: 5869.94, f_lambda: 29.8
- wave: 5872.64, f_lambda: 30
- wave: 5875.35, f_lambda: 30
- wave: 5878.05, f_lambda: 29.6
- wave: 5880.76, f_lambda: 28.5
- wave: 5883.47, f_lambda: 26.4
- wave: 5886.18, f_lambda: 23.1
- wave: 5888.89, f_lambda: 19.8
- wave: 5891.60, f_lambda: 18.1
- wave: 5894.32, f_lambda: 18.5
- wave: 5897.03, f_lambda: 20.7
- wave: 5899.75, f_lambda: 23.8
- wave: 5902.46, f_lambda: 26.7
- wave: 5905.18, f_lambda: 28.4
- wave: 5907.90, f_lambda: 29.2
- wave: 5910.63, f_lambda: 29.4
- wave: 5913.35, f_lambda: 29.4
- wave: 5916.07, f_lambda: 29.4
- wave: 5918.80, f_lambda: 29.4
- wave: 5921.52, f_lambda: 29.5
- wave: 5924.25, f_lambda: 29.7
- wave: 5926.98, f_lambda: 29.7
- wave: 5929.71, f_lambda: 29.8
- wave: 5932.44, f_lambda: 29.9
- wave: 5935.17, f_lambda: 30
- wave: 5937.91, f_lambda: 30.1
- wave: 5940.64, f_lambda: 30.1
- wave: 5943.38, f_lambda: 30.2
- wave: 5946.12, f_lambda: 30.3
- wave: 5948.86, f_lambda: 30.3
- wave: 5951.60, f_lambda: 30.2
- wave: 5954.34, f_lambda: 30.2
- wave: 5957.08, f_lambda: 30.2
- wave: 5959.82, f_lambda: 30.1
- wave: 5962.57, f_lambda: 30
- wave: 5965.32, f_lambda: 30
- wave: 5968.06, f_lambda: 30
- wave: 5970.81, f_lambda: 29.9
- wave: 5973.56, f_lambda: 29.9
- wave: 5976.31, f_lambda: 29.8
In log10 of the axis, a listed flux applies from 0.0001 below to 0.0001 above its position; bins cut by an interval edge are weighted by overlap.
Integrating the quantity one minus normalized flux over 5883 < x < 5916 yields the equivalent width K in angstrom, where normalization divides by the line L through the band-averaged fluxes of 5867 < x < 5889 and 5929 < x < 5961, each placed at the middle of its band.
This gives 4.55 angstrom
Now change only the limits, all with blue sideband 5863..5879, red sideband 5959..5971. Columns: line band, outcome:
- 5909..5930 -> 0.2 angstrom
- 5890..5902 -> 3.6 angstrom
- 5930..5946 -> -0.1 angstrom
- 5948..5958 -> -0.1 angstrom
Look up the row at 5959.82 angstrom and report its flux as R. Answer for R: 30.1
